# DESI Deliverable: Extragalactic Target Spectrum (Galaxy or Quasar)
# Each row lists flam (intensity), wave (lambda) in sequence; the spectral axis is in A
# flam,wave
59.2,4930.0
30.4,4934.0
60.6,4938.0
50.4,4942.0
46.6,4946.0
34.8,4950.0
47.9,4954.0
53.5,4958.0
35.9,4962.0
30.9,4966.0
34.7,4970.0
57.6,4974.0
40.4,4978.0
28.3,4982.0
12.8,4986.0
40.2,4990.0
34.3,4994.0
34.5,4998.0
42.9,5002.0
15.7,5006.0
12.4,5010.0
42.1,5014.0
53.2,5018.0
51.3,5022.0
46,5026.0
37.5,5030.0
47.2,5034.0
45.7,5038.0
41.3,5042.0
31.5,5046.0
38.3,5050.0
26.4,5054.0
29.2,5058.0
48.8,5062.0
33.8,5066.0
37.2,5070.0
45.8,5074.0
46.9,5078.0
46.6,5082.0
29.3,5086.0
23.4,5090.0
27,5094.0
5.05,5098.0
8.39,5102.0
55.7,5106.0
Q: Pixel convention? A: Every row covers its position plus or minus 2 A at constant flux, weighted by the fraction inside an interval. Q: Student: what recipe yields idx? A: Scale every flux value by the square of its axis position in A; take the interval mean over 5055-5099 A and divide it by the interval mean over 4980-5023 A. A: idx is 1.1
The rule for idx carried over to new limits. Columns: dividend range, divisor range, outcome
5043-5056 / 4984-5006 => 1.07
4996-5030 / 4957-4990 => 1.04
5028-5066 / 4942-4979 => 0.92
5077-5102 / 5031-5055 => 0.72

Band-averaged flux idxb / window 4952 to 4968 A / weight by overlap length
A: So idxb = 42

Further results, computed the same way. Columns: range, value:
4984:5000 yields 30.4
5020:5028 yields 48.6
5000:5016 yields 28.3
